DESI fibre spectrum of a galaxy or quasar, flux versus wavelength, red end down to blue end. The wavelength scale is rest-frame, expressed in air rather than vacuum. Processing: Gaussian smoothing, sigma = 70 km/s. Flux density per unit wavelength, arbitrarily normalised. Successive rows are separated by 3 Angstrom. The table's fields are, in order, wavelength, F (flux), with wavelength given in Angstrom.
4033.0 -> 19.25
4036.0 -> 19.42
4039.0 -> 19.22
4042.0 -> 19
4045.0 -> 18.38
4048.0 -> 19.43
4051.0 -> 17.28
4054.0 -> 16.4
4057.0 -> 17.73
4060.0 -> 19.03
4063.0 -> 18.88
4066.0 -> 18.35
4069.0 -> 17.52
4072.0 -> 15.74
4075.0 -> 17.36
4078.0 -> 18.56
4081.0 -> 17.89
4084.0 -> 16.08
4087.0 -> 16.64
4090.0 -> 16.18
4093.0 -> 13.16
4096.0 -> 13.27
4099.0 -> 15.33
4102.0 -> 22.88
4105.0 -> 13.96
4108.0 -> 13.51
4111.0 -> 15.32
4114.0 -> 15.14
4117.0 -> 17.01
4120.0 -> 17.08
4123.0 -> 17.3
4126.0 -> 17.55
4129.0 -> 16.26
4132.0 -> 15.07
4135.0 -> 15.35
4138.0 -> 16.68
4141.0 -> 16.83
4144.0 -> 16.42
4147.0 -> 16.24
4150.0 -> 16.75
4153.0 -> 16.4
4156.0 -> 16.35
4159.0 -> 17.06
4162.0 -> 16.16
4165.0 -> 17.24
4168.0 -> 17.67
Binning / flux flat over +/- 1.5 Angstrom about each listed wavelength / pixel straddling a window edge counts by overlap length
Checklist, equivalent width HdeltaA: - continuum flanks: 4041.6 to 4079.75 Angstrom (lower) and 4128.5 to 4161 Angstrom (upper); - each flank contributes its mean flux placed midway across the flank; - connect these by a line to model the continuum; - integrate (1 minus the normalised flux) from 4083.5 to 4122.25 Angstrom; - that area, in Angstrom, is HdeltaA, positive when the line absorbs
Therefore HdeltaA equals 2.9 Angstrom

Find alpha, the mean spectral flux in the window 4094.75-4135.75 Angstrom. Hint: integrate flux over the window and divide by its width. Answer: 16.1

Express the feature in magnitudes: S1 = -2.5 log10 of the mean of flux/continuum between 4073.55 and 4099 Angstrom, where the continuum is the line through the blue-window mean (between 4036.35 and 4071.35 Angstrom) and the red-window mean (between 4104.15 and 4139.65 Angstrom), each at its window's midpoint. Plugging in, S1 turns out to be 0.07 mag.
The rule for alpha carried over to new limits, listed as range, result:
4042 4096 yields 17.3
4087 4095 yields 15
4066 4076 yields 17.1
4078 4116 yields 15.9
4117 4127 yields 17.3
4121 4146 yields 16.4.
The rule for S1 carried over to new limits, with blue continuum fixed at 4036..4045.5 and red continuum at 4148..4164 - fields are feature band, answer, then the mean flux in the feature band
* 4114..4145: 0.04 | 16.5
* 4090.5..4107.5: 0.14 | 15.6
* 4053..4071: 0.03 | 18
